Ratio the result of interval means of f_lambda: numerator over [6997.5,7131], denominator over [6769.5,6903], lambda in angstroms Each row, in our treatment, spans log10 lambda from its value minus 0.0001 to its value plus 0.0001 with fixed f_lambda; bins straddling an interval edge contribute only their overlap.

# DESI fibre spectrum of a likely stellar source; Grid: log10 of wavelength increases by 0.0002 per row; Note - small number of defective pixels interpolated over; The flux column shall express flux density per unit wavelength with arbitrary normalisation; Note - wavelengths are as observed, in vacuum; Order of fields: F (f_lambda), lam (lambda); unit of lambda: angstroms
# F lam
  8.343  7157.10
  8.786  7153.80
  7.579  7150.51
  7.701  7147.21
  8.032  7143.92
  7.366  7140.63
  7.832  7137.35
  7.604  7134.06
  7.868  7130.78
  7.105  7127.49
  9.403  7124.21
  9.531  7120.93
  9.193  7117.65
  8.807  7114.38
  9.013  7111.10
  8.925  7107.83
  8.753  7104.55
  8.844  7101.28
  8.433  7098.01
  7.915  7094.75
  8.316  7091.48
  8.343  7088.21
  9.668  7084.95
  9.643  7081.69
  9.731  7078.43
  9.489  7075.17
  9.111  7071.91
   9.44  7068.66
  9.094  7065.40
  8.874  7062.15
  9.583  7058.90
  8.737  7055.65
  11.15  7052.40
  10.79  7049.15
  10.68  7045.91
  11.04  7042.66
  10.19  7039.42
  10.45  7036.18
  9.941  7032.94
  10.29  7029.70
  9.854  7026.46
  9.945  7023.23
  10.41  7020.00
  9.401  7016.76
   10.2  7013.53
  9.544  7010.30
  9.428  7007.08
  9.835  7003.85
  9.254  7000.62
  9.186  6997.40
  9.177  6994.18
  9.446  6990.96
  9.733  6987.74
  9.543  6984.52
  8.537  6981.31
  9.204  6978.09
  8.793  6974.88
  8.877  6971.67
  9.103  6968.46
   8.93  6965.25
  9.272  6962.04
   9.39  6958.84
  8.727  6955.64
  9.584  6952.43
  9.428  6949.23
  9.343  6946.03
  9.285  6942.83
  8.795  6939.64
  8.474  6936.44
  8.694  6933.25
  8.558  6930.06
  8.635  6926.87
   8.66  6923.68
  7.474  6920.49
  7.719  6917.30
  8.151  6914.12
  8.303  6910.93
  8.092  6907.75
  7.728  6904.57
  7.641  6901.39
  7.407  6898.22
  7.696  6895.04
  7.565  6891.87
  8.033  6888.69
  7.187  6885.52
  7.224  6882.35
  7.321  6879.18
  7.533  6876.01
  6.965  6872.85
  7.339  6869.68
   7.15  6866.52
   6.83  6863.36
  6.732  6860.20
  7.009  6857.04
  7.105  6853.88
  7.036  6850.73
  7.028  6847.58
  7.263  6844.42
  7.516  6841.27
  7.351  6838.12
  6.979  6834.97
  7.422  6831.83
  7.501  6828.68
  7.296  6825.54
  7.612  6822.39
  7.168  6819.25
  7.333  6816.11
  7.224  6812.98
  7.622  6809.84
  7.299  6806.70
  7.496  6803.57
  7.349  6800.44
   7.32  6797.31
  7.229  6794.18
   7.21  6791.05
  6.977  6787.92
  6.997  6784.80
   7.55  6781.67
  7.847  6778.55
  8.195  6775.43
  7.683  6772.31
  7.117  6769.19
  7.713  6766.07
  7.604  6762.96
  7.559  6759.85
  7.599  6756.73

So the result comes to 1.3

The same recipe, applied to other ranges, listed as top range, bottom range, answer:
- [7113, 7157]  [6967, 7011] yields 0.89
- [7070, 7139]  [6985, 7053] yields 0.88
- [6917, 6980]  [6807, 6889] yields 1.22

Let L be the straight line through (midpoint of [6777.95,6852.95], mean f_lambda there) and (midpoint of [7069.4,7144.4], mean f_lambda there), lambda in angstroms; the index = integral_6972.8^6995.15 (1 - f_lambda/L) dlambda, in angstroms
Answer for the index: -3.0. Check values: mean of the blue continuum 7.31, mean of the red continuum 8.67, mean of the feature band 9.2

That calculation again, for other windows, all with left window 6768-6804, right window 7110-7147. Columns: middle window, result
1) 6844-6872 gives 2.1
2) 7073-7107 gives -2.9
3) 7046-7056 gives -2.9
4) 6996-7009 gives -2.4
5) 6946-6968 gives -3.8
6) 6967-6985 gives -2.4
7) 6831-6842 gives 0.4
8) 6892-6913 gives -0.2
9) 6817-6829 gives 0.2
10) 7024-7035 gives -2.7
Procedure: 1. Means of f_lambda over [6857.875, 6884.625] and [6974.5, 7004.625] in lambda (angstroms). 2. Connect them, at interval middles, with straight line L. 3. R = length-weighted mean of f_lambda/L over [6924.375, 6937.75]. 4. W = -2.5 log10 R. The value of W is -0.05 mag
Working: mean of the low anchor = 7.13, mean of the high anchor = 9.27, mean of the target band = 8.6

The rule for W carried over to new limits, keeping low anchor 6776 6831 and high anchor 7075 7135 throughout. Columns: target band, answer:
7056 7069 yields -0.07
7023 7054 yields -0.23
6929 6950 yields -0.12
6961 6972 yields -0.12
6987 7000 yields -0.14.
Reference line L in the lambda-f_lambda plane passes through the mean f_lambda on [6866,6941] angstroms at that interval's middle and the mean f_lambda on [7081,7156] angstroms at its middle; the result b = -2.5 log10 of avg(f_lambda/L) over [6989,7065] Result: -0.20 mag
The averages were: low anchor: 7.86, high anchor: 8.45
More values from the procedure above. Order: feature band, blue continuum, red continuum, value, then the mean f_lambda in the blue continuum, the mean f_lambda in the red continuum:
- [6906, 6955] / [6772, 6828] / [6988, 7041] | 0.031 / 7.41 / 9.78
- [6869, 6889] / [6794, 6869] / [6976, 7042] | 0.081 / 7.25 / 9.69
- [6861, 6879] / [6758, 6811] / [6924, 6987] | 0.152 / 7.46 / 9.01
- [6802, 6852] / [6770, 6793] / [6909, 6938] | 0.059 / 7.48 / 8.29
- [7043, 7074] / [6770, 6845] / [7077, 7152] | -0.177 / 7.39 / 8.5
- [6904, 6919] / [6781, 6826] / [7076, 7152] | -0.039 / 7.31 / 8.52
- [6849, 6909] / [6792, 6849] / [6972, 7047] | 0.103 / 7.33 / 9.72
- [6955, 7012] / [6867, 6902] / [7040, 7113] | -0.100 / 7.43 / 9.35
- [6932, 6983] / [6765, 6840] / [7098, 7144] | -0.144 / 7.39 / 8.46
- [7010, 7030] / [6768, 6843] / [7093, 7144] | -0.224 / 7.39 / 8.43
